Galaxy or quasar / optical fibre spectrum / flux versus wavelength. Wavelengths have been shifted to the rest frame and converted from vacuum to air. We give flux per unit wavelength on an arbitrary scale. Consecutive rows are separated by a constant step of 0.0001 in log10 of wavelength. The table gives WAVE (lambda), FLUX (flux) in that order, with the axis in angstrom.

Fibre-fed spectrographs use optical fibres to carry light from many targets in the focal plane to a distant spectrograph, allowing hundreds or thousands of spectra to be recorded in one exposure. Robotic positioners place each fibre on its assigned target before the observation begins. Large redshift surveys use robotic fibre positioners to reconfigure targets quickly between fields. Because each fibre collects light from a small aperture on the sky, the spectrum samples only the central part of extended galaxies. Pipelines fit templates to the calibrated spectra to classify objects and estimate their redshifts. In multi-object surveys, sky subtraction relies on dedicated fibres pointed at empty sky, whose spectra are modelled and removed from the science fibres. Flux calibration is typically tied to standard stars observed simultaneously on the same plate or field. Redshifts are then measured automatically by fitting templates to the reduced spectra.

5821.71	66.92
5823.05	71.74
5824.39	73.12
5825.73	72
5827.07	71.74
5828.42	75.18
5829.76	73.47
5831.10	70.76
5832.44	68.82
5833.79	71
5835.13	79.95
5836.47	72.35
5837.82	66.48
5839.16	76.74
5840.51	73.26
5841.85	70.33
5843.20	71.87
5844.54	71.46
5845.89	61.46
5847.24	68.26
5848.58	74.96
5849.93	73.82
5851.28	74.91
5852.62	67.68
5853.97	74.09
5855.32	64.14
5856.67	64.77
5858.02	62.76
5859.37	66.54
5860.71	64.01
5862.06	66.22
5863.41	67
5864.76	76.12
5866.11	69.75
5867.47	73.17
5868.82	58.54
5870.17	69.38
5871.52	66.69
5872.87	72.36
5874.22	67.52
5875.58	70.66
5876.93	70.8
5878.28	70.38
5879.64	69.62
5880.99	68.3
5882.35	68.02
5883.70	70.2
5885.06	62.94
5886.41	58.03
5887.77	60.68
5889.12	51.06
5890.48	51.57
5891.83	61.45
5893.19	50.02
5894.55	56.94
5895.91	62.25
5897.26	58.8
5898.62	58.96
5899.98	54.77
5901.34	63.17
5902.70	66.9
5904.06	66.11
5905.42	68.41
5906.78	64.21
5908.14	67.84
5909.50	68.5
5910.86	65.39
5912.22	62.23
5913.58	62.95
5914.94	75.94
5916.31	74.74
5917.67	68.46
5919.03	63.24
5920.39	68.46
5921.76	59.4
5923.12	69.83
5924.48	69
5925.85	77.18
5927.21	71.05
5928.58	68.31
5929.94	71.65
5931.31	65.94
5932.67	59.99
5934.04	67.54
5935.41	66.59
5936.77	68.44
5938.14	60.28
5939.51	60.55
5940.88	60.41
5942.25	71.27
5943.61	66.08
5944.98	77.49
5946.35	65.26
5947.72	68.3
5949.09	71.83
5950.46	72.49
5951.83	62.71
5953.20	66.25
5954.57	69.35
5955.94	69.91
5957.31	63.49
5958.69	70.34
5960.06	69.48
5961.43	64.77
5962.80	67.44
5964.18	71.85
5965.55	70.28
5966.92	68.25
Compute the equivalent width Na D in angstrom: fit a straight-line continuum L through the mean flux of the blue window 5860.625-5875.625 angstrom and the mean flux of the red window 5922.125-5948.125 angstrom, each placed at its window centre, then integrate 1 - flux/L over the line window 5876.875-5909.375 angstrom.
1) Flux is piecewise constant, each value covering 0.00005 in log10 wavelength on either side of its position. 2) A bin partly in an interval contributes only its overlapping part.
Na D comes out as 2.69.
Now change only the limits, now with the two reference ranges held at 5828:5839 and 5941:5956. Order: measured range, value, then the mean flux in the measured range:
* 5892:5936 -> 2.82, 65.4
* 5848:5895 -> 3.37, 66.2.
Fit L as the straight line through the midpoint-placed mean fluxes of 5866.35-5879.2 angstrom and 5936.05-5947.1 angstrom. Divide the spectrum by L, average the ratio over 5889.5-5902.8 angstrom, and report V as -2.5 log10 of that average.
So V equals 0.173 mag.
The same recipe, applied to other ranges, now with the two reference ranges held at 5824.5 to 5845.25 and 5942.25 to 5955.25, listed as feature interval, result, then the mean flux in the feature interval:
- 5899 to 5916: 0.07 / 65.6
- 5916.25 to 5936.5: 0.03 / 67.9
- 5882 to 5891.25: 0.18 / 60.2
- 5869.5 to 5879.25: 0.02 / 69.7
